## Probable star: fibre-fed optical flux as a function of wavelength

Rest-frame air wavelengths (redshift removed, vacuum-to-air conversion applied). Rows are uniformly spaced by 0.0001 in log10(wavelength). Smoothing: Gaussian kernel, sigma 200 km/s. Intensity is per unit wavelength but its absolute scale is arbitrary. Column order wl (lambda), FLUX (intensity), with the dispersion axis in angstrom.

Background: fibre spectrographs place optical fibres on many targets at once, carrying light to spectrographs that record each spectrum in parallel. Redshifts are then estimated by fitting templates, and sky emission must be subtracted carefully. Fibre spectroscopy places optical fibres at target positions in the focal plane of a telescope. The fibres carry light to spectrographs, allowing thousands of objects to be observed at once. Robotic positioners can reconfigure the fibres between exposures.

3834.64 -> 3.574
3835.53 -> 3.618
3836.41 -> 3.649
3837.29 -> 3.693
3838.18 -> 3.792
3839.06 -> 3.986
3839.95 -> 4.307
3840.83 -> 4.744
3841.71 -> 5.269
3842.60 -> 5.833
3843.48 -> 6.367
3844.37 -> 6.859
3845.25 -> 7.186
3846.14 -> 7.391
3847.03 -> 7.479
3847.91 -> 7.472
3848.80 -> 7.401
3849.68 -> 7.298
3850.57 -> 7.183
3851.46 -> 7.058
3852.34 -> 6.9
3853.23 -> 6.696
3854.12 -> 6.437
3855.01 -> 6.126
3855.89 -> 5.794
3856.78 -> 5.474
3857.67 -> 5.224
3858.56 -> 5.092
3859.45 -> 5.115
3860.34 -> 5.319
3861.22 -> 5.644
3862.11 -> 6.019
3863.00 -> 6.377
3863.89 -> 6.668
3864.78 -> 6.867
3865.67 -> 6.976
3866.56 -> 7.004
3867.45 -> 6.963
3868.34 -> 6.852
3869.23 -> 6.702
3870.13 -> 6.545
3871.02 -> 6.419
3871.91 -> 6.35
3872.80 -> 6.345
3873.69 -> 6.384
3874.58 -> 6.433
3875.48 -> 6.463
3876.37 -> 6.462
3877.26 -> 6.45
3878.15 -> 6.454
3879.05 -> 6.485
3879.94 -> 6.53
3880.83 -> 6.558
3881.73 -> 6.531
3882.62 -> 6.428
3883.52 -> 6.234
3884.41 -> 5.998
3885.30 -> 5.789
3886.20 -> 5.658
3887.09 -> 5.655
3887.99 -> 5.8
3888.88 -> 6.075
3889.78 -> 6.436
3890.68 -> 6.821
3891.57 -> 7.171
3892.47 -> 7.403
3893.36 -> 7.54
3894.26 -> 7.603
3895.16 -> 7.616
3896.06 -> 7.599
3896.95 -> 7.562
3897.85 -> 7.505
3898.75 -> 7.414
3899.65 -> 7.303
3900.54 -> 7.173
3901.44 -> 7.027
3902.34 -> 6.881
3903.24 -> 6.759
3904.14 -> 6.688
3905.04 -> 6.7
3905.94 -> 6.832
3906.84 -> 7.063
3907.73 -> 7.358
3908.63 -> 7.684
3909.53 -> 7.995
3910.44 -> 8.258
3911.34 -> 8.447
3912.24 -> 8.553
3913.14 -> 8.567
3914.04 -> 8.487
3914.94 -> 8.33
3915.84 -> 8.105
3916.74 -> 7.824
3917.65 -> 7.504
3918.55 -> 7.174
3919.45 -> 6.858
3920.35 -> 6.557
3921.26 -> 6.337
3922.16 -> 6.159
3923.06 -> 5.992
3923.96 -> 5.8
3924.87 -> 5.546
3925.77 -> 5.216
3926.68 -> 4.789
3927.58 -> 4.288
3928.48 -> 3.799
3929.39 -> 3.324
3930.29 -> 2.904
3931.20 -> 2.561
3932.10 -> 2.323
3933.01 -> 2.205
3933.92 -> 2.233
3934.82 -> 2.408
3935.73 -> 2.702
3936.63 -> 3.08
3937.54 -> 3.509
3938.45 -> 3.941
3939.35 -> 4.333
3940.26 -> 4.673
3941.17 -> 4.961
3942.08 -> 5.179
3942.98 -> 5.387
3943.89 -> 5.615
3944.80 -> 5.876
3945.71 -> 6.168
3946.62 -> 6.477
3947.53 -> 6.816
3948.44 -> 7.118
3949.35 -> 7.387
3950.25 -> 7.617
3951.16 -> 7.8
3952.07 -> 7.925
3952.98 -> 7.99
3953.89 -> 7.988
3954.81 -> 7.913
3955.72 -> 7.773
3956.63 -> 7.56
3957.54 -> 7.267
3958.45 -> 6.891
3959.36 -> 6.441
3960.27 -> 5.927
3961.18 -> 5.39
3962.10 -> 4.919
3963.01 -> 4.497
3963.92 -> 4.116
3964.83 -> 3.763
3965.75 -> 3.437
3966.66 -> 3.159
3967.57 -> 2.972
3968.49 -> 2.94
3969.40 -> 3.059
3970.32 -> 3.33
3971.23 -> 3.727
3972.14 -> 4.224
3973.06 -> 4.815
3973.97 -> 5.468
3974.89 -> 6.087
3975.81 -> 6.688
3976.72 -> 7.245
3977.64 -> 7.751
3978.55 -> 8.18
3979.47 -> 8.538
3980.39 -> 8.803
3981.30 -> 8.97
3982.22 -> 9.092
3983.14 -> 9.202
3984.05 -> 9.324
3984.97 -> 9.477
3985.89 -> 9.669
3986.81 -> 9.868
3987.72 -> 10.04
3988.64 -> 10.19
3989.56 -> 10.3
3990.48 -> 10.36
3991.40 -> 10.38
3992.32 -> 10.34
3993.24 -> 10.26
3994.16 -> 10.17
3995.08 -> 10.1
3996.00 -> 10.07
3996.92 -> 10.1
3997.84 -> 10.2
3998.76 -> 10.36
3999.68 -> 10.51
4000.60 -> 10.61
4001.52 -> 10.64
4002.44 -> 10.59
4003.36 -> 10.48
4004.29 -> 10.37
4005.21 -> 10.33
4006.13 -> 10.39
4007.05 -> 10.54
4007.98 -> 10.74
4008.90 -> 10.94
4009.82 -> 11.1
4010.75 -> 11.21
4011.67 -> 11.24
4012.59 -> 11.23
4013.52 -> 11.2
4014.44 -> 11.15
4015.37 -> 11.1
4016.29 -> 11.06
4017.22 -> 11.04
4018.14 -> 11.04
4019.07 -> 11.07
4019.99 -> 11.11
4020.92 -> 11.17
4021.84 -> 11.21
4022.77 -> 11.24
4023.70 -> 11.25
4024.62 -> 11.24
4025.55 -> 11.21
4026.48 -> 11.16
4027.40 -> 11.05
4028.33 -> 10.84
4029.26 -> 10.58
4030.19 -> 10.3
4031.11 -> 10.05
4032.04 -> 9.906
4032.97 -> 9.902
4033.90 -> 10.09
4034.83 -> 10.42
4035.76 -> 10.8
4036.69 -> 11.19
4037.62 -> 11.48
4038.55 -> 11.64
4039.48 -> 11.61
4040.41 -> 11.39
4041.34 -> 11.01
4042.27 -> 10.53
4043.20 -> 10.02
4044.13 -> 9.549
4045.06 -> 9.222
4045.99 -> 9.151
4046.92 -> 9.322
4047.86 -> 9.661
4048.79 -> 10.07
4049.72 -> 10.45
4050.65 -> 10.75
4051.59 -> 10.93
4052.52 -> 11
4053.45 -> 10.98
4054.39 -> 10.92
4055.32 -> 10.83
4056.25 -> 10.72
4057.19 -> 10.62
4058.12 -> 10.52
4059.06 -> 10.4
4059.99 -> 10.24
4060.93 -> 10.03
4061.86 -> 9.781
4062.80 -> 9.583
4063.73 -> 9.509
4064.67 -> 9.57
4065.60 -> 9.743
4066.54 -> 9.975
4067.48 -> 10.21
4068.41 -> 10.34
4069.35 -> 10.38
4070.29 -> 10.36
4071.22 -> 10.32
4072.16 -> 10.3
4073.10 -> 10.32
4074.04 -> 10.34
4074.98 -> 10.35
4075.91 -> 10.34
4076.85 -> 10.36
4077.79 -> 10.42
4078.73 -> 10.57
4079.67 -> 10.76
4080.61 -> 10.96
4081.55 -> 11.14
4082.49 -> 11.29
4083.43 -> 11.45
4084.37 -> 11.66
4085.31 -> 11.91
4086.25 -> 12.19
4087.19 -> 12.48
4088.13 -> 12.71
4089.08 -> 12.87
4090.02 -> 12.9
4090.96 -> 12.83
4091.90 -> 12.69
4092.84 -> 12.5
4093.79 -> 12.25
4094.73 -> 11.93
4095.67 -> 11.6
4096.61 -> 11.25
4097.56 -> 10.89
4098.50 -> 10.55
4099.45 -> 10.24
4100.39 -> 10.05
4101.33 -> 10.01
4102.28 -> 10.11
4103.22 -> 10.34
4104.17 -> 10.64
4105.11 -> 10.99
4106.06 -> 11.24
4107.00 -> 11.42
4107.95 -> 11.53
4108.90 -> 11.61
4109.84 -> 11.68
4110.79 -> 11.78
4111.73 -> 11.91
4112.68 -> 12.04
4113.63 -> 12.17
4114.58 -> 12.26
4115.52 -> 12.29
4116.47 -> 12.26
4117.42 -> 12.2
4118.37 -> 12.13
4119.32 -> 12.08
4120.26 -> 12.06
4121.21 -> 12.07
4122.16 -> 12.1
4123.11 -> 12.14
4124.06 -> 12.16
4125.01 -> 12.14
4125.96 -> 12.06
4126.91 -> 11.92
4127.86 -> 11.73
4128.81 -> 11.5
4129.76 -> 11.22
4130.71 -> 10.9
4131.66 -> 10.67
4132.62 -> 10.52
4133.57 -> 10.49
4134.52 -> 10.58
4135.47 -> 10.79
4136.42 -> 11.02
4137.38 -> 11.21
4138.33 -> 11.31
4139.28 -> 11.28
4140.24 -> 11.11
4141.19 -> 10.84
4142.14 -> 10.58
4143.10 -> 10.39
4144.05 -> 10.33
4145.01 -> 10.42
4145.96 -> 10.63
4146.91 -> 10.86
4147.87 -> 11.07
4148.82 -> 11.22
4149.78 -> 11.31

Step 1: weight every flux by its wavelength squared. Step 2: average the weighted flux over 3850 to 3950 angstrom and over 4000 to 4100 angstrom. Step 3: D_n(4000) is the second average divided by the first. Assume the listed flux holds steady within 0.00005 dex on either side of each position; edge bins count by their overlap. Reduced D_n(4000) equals 1.89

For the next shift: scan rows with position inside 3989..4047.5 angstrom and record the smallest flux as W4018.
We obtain 9.151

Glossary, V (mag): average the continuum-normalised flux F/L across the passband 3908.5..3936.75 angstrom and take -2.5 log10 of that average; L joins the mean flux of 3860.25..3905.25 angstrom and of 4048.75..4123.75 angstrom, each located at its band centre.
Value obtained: 0.29 mag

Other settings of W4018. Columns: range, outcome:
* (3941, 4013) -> 2.94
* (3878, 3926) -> 5.216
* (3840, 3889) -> 4.744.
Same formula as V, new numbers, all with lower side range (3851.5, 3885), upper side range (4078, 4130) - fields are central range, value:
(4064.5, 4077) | 0.07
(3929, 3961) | 0.43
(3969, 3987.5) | 0.22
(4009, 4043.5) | -0.11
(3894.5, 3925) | -0.01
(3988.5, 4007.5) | -0.12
